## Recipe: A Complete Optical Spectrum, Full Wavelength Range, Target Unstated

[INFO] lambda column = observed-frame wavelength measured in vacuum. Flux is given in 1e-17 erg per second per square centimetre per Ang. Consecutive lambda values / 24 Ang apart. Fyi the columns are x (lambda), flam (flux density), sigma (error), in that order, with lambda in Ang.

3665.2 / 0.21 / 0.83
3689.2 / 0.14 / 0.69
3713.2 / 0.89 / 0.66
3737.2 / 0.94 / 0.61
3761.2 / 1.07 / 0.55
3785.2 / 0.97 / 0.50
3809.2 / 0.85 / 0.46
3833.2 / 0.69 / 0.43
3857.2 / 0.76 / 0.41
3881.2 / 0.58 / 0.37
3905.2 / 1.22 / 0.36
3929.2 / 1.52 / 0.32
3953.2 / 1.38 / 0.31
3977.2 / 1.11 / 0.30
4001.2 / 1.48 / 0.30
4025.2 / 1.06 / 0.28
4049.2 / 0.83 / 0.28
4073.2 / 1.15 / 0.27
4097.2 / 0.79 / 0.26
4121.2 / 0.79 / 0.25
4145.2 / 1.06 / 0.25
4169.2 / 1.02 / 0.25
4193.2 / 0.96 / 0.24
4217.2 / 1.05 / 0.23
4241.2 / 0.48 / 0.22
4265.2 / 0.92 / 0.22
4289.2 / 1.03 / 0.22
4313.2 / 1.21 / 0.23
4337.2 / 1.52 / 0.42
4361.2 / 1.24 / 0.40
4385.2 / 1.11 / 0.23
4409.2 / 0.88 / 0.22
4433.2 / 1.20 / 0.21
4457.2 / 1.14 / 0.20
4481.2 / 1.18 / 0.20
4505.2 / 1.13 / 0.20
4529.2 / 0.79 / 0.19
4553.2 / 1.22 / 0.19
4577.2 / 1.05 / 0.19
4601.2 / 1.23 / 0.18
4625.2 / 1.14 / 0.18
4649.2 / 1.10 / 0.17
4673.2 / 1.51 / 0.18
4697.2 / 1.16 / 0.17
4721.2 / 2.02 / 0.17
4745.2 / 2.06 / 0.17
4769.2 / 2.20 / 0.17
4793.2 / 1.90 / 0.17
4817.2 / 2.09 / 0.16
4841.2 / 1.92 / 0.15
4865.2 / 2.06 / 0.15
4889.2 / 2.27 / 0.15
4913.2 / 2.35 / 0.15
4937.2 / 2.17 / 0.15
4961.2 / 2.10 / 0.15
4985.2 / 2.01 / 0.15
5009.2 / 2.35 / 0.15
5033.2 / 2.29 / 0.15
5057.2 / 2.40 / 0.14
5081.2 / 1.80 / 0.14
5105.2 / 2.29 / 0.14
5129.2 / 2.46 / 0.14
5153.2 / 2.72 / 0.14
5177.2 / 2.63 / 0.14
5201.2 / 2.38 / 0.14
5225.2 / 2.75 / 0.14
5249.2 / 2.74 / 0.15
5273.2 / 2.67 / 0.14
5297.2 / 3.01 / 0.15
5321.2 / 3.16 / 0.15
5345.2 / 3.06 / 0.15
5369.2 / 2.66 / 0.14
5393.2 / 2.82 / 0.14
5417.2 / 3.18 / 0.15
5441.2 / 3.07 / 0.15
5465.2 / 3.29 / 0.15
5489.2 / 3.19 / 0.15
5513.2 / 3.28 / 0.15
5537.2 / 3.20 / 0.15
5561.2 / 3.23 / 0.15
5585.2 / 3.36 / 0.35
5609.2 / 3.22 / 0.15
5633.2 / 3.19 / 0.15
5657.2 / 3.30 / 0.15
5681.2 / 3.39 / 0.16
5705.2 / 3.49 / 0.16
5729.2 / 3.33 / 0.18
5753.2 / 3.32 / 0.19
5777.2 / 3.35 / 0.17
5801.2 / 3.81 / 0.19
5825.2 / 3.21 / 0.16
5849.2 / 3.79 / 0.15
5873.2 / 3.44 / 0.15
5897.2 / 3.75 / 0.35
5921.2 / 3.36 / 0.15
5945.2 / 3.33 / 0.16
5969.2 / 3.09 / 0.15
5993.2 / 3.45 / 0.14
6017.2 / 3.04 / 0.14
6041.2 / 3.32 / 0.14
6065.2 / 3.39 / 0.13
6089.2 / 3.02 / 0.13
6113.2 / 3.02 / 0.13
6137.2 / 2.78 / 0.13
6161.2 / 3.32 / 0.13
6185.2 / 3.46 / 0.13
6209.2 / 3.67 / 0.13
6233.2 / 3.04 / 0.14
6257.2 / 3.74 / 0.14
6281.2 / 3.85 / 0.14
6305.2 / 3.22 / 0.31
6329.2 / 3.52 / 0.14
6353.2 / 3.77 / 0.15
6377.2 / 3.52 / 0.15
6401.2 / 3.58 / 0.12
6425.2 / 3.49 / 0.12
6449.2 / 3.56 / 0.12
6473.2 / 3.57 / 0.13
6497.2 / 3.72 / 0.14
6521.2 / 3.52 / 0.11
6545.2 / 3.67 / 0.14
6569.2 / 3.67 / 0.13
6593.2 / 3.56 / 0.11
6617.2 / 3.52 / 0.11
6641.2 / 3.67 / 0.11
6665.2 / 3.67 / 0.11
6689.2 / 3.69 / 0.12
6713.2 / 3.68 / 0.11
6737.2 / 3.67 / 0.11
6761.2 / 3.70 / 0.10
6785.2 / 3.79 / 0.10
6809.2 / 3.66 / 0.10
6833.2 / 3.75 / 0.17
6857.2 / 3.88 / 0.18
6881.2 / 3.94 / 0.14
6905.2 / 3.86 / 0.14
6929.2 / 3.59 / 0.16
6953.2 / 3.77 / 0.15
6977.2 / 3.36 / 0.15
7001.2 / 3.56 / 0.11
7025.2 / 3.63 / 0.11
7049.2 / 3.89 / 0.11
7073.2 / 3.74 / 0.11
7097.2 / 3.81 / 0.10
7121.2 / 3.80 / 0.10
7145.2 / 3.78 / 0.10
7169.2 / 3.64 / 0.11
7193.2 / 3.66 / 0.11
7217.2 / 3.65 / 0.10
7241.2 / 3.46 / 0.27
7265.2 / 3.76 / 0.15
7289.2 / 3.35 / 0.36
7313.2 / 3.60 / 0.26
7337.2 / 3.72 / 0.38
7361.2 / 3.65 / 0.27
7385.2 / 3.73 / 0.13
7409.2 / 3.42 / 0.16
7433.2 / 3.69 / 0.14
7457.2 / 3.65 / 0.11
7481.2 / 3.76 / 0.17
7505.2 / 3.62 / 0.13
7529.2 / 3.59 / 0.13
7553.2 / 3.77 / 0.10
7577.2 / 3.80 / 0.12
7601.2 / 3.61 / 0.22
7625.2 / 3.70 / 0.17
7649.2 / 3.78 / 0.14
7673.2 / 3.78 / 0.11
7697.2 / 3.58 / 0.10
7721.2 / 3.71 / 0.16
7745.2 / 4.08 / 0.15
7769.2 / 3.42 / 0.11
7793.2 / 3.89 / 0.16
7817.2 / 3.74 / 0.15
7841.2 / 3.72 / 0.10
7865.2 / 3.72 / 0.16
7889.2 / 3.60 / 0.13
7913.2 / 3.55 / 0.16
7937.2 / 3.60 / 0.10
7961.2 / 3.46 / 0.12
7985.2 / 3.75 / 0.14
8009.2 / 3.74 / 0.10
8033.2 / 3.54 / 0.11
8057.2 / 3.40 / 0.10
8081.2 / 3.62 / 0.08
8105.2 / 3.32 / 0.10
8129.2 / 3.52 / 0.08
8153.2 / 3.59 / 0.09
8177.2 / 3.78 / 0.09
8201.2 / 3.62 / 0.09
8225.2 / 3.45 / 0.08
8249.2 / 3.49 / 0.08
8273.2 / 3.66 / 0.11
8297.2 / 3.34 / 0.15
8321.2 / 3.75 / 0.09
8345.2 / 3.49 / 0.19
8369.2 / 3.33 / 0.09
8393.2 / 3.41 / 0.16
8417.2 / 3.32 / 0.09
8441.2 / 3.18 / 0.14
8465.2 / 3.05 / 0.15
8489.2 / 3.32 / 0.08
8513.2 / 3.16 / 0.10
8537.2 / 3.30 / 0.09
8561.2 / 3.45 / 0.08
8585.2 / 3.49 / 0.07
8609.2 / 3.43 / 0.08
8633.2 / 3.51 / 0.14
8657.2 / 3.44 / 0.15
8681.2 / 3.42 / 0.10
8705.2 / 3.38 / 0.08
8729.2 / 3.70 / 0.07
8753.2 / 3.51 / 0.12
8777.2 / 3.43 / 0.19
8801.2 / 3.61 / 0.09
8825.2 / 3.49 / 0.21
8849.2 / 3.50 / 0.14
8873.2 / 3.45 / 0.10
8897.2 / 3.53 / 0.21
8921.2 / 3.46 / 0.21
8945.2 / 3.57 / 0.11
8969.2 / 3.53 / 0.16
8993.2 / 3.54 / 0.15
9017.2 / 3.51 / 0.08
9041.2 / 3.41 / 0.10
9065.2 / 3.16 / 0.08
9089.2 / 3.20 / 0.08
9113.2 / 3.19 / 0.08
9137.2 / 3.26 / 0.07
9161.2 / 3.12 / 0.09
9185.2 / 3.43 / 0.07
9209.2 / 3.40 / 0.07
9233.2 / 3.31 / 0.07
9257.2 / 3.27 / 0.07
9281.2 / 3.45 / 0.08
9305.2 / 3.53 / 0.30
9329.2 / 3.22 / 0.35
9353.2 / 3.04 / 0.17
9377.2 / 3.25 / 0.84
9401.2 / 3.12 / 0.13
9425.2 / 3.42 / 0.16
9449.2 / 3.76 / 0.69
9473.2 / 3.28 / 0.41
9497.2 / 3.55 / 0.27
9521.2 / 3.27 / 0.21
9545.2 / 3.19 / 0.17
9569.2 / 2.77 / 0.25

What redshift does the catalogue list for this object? 0.18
